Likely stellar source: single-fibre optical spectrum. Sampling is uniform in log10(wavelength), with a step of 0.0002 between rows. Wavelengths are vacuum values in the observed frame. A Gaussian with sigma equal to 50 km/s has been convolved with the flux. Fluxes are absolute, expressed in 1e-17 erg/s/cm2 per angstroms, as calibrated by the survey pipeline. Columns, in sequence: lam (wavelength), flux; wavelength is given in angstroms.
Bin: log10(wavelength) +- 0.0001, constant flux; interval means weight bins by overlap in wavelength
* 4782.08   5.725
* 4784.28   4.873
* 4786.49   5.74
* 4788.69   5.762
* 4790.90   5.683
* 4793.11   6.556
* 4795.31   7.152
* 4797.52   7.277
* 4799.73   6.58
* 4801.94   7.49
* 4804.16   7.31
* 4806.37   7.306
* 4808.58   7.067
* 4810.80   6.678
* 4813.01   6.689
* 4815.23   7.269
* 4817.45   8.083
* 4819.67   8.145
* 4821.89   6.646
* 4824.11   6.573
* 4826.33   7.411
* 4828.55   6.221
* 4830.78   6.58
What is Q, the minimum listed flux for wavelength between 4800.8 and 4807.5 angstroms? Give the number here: 7.306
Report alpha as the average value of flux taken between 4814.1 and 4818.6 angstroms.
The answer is 7.67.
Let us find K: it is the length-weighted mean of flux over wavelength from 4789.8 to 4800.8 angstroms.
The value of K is 6.65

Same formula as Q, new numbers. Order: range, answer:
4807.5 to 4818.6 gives 6.678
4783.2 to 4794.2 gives 4.873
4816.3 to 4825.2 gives 6.573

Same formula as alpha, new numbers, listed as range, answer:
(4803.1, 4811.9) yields 7.09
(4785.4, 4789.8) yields 5.75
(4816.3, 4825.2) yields 7.36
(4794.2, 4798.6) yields 7.22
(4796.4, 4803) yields 7.11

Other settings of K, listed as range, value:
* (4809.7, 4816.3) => 6.88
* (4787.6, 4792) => 5.72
